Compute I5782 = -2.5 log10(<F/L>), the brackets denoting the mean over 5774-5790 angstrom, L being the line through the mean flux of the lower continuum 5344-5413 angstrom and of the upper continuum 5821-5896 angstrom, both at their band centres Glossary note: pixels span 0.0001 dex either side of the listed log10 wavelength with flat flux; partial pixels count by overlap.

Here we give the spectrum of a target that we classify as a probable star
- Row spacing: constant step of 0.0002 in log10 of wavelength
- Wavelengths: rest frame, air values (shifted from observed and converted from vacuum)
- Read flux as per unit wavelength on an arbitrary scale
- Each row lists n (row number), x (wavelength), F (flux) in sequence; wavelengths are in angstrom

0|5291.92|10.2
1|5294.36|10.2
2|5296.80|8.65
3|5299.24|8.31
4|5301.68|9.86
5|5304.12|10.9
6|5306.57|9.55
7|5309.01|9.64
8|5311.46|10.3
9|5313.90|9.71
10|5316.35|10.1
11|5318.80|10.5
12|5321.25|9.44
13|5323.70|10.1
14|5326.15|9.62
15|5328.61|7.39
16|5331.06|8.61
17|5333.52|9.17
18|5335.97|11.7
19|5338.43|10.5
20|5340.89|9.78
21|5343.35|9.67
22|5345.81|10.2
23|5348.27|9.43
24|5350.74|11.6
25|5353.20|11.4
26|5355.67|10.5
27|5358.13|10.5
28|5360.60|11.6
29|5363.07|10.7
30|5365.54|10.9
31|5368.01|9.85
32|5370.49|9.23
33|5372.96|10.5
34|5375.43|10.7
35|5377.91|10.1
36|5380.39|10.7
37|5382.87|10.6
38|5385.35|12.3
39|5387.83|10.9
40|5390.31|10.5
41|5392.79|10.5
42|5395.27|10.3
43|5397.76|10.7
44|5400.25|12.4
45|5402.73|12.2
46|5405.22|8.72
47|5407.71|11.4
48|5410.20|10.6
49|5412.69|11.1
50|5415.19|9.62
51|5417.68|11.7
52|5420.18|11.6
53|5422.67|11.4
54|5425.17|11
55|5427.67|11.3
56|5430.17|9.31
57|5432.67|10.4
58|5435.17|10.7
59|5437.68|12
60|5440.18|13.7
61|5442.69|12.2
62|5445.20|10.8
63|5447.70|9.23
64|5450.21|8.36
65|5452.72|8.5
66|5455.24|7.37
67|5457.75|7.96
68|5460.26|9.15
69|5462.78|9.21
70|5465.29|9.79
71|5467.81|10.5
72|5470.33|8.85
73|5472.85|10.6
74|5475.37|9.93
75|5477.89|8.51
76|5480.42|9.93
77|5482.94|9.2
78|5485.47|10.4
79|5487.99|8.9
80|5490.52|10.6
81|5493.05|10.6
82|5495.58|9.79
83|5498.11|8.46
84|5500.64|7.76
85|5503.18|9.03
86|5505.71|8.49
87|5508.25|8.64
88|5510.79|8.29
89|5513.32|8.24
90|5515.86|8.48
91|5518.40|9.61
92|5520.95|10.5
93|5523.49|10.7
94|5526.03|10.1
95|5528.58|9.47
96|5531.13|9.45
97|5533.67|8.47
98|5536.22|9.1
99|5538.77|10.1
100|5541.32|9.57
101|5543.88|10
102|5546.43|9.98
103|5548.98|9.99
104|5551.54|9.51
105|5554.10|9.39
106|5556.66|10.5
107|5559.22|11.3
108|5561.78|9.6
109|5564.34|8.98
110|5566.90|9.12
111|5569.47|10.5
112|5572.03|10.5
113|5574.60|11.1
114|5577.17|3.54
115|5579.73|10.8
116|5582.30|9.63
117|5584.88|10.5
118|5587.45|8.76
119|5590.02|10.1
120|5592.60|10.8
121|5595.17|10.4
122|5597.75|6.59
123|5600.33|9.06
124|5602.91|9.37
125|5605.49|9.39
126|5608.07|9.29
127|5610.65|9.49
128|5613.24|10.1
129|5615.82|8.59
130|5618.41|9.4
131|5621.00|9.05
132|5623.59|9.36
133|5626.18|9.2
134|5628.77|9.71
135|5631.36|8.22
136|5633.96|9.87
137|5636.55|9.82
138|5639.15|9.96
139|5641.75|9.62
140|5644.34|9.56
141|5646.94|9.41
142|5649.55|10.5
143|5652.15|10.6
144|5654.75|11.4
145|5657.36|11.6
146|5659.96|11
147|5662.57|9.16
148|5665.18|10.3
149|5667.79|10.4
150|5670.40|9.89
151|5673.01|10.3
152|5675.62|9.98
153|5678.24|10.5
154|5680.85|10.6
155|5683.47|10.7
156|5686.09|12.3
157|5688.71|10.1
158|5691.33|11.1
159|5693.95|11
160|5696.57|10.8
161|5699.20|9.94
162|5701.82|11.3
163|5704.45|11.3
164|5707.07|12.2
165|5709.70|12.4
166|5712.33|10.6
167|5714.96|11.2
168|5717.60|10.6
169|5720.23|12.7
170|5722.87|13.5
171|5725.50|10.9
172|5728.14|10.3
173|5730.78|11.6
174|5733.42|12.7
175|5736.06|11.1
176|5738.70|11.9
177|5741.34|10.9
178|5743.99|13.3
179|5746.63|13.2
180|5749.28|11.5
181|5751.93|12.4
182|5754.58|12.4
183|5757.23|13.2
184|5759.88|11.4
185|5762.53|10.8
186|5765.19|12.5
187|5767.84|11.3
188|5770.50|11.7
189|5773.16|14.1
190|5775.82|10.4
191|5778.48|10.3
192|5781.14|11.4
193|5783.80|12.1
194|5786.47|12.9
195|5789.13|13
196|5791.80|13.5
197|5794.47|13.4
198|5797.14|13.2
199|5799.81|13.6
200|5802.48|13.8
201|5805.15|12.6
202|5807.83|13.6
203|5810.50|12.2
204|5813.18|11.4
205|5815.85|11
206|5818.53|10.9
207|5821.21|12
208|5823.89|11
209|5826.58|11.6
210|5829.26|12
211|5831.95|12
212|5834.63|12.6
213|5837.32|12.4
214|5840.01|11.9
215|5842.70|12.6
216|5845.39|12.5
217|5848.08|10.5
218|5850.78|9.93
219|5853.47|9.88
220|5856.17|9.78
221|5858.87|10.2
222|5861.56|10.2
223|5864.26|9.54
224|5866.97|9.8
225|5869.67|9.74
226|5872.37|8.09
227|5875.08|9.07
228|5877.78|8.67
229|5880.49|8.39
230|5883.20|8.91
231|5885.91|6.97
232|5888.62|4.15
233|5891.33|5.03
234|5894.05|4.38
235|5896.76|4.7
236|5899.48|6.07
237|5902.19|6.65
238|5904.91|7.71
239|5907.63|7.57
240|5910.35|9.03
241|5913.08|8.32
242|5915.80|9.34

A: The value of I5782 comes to -0.19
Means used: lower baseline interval 10.7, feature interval 11.7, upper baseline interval 9.7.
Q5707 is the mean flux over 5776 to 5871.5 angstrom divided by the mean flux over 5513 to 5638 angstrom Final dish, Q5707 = 1.23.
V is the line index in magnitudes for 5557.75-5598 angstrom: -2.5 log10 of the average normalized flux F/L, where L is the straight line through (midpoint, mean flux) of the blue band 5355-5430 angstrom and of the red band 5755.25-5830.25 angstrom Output 0.19 mag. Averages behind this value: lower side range 10.8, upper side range 12.2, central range 9.59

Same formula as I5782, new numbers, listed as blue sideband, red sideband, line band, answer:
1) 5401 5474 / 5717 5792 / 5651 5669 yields 0.08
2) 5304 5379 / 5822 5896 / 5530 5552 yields 0.04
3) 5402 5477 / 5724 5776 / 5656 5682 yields 0.11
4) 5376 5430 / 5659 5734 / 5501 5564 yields 0.15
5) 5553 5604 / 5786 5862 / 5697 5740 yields -0.06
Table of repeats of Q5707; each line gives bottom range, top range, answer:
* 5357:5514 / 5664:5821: 1.15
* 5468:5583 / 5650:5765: 1.19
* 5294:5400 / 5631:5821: 1.12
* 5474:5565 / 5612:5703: 1.07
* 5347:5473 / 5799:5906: 0.95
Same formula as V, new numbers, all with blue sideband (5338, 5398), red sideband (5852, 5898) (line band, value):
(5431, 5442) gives -0.14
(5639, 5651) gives -0.07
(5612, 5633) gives 0.01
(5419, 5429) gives -0.10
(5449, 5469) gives 0.14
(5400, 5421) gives -0.06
